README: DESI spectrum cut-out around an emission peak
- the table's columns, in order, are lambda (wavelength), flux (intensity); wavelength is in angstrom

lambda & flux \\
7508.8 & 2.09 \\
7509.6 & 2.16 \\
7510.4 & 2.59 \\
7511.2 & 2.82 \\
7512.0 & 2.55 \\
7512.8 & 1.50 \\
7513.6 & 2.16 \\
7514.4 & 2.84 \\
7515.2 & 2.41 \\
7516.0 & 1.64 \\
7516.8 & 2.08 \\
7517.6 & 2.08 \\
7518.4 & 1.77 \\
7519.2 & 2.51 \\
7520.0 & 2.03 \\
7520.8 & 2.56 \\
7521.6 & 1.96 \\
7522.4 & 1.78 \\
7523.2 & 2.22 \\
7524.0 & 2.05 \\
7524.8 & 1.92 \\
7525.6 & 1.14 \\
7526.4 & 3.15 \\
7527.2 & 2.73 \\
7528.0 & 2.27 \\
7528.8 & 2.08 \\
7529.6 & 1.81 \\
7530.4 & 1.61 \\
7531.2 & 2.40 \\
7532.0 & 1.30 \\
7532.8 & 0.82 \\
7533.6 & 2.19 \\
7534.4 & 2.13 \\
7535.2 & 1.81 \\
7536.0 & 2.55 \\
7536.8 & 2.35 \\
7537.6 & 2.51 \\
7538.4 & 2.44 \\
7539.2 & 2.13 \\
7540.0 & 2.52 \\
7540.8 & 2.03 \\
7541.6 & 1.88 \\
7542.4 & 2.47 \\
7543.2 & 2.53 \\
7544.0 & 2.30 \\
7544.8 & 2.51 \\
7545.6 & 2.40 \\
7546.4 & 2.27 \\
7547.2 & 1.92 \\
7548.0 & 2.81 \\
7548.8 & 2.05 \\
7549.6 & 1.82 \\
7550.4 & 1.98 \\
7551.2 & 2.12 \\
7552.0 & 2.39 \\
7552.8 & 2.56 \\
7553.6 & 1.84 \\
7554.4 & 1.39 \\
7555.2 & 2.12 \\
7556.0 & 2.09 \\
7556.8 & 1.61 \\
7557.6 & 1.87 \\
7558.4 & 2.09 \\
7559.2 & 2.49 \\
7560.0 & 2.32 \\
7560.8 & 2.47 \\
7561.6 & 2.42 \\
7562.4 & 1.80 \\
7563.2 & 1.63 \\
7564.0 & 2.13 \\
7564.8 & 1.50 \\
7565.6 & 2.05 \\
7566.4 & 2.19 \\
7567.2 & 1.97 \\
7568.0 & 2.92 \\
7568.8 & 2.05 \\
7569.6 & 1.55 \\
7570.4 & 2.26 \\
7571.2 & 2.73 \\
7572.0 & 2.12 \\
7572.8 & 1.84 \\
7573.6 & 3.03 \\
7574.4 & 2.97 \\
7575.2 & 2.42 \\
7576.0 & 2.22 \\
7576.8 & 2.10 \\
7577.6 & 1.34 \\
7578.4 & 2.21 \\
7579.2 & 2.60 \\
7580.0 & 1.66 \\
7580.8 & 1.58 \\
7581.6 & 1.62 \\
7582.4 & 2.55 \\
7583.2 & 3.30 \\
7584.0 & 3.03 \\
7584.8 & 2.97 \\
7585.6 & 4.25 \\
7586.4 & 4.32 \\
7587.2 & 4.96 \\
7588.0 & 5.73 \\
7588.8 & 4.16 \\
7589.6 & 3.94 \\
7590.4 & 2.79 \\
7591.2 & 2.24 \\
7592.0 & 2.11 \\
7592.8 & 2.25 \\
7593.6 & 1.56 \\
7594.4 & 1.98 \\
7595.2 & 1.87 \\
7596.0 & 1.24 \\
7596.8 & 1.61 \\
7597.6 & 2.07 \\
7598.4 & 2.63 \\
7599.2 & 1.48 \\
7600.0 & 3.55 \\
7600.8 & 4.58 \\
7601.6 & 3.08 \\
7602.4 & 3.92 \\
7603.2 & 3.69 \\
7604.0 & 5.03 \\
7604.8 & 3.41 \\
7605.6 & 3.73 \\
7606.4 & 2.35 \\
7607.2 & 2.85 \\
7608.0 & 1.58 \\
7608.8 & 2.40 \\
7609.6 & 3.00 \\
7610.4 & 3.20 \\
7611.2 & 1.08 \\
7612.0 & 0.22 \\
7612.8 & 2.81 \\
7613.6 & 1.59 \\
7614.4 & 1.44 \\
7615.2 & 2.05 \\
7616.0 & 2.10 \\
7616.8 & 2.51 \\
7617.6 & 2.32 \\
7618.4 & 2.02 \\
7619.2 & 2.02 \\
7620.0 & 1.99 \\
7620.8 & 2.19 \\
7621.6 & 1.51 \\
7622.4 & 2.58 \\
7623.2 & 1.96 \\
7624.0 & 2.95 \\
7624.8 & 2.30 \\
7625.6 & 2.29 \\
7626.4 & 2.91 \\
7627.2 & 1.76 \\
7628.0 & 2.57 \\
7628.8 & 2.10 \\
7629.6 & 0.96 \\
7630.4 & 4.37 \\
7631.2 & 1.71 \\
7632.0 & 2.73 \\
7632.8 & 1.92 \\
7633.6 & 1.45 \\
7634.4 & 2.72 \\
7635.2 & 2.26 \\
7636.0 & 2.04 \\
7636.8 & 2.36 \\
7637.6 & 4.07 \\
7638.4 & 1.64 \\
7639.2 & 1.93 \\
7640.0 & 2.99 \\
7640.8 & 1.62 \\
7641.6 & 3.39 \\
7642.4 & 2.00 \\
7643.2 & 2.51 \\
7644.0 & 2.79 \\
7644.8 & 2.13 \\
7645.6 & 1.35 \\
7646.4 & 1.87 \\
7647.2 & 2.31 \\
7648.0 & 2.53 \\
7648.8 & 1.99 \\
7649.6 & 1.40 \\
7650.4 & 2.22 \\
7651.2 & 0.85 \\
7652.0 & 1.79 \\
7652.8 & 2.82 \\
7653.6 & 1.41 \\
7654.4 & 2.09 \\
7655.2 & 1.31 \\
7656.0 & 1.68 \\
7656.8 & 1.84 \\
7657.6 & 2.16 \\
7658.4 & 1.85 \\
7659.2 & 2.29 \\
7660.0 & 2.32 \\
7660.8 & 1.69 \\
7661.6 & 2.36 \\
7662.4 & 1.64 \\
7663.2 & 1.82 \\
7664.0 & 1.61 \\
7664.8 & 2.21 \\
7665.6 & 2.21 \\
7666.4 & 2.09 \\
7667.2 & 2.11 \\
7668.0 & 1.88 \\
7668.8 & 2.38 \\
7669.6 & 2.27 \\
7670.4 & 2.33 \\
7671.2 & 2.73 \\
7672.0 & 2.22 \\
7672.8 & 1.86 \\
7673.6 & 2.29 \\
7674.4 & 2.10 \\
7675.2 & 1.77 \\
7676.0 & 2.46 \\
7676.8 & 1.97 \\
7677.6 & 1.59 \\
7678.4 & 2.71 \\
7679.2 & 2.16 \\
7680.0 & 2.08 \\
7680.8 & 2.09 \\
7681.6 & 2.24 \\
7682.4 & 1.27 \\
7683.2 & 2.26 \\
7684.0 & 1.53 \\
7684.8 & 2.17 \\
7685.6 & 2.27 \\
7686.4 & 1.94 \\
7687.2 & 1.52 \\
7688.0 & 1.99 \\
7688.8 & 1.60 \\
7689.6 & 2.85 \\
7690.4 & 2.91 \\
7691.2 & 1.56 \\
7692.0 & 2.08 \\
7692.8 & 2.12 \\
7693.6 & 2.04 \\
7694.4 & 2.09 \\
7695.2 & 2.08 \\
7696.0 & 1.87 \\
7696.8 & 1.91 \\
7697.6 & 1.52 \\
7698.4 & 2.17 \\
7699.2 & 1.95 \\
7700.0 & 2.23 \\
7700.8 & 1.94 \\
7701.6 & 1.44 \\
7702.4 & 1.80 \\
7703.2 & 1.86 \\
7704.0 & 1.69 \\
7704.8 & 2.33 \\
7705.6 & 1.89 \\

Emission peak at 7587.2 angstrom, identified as [S II] 6716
